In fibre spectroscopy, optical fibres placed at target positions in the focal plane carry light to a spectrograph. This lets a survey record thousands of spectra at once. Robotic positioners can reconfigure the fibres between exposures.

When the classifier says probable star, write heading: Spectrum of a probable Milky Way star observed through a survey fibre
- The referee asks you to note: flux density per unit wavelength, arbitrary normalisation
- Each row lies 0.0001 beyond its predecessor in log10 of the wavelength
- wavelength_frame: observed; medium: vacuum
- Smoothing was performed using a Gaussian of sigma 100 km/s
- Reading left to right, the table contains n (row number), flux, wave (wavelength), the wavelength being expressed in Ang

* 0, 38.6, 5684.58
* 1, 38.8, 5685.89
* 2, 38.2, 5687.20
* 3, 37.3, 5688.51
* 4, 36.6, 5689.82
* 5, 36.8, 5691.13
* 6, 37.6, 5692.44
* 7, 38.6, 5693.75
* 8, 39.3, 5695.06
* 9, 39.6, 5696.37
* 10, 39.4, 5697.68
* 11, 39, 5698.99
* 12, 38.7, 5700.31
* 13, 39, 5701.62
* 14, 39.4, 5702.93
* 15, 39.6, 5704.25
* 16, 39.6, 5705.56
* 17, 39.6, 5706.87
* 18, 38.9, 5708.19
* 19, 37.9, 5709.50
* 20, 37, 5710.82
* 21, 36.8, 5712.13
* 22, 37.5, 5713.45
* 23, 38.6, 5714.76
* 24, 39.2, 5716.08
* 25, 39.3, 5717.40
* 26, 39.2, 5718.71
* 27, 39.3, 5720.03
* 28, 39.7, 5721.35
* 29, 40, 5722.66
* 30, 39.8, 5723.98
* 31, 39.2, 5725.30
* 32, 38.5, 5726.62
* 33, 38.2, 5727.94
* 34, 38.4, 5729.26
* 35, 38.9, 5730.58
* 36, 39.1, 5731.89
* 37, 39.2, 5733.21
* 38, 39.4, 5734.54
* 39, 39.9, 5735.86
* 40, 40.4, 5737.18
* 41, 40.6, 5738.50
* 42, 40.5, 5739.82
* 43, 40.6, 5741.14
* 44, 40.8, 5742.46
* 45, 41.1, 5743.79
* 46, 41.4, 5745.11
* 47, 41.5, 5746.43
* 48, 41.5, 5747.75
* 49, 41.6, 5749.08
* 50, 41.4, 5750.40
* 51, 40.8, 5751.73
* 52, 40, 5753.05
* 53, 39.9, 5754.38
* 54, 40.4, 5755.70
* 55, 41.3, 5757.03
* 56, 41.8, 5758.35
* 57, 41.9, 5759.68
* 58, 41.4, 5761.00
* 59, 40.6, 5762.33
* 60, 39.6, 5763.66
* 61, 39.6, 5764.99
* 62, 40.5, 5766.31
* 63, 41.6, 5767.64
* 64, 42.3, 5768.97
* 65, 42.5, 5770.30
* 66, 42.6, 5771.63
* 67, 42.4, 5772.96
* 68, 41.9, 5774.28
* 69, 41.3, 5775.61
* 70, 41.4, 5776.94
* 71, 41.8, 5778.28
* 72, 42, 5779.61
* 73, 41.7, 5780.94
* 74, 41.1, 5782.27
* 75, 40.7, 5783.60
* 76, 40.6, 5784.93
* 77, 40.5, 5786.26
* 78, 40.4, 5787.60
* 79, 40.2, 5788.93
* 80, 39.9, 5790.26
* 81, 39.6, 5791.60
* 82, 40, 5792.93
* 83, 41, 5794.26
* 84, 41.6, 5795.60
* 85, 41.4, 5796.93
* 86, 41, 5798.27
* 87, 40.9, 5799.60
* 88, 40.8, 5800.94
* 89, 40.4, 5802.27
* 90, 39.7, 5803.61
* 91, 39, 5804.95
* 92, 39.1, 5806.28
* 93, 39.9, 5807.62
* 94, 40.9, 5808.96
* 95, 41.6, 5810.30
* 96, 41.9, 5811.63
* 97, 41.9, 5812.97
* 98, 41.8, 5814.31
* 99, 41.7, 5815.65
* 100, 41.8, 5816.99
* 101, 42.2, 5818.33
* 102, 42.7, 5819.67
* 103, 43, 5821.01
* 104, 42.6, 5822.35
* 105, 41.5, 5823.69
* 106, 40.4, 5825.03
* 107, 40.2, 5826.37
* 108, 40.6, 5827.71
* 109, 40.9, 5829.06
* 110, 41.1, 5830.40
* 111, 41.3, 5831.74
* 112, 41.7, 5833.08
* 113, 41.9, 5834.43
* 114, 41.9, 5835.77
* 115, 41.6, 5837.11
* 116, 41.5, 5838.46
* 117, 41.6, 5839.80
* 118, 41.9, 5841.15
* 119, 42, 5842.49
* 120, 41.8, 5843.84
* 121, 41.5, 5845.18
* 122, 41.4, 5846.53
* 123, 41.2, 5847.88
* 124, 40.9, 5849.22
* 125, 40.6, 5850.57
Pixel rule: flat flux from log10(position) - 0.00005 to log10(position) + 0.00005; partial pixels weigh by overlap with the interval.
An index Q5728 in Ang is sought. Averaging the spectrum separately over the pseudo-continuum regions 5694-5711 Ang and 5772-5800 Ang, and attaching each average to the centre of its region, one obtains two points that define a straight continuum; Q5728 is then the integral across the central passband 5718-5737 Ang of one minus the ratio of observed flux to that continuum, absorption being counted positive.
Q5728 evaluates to 0.2 Ang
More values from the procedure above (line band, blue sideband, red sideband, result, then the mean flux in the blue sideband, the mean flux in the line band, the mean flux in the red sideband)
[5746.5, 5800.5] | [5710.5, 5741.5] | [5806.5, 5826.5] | -0.86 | 39.2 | 41.1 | 41.6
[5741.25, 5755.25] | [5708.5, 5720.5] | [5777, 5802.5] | -0.54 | 38.3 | 41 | 40.8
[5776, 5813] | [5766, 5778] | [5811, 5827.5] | 0.95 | 41.8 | 40.7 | 41.8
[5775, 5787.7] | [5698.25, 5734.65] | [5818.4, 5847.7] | -0.25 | 38.9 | 41.2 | 41.6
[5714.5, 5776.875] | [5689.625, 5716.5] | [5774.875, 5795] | -1.13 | 38.5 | 40.4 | 40.8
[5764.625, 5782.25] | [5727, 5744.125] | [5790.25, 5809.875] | -0.69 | 39.7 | 41.7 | 40.4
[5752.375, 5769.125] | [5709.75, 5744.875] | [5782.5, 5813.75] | -0.38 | 39.3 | 40.8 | 40.6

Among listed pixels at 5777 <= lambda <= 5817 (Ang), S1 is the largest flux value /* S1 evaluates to 42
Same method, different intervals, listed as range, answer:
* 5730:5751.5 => 41.6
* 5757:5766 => 41.9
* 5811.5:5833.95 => 43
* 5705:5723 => 40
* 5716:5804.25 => 42.6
